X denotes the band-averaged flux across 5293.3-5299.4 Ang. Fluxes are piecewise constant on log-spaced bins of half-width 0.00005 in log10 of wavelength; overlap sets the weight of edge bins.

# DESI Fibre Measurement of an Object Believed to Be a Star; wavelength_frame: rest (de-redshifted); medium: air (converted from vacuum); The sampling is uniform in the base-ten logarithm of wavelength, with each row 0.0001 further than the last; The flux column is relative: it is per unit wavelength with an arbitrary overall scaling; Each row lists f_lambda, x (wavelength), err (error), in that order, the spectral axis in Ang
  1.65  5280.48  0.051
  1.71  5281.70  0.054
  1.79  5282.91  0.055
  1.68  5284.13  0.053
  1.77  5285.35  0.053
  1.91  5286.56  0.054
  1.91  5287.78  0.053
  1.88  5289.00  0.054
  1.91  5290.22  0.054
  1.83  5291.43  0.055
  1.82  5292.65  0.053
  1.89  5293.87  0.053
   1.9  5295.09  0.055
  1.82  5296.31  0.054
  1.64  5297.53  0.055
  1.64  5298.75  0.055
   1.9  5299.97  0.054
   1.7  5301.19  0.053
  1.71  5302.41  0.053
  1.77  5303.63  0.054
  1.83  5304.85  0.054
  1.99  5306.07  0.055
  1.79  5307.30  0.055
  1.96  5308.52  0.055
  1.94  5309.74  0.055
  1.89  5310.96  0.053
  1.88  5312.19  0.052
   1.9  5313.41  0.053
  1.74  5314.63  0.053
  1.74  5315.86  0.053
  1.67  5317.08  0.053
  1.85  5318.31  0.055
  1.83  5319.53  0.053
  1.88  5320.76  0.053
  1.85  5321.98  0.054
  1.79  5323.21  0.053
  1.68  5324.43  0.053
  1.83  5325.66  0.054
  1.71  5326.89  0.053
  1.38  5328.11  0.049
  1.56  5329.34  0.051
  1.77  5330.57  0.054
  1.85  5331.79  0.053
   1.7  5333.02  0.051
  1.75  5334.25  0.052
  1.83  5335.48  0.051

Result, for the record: 1.78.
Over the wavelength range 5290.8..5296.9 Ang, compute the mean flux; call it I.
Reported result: 1.85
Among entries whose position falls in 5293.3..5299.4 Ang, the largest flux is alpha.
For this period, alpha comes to 1.9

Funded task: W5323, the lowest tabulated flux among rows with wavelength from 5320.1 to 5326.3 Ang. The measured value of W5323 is 1.68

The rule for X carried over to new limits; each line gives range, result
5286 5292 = 1.89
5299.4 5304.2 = 1.77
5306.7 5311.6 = 1.9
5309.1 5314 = 1.9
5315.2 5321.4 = 1.79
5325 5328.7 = 1.64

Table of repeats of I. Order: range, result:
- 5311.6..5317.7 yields 1.79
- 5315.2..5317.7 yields 1.7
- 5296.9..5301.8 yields 1.72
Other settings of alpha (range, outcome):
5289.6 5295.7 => 1.91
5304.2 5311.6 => 1.99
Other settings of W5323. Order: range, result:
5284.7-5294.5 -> 1.77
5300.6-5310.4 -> 1.7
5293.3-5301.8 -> 1.64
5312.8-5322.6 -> 1.67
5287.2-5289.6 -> 1.88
